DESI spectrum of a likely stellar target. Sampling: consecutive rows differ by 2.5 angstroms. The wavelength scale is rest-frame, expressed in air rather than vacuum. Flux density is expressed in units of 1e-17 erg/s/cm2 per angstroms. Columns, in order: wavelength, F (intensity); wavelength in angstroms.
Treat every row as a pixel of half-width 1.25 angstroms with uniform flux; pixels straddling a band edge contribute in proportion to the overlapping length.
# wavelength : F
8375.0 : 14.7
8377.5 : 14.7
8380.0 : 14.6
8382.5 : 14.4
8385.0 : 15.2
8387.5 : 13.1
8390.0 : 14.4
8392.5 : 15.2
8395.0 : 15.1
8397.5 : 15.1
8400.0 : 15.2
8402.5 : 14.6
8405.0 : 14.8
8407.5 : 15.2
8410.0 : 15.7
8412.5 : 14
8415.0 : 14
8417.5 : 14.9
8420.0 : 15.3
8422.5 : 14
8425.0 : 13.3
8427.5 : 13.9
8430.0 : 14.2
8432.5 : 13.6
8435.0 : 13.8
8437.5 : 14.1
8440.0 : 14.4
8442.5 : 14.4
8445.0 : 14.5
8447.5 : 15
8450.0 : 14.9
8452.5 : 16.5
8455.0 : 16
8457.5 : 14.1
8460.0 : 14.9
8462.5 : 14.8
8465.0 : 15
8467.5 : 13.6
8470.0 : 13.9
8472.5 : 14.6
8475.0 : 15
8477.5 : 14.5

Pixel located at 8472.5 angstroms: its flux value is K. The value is 14.6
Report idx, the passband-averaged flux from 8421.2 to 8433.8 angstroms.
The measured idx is 13.8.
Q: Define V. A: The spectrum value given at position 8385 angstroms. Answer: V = 15.2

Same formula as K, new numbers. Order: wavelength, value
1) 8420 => 15.3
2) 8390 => 14.4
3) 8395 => 15.1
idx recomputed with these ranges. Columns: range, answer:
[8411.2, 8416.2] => 14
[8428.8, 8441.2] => 14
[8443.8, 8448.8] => 14.8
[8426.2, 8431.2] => 14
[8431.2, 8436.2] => 13.7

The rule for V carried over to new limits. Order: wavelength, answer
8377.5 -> 14.7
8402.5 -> 14.6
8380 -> 14.6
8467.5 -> 13.6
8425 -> 13.3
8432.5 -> 13.6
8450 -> 14.9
